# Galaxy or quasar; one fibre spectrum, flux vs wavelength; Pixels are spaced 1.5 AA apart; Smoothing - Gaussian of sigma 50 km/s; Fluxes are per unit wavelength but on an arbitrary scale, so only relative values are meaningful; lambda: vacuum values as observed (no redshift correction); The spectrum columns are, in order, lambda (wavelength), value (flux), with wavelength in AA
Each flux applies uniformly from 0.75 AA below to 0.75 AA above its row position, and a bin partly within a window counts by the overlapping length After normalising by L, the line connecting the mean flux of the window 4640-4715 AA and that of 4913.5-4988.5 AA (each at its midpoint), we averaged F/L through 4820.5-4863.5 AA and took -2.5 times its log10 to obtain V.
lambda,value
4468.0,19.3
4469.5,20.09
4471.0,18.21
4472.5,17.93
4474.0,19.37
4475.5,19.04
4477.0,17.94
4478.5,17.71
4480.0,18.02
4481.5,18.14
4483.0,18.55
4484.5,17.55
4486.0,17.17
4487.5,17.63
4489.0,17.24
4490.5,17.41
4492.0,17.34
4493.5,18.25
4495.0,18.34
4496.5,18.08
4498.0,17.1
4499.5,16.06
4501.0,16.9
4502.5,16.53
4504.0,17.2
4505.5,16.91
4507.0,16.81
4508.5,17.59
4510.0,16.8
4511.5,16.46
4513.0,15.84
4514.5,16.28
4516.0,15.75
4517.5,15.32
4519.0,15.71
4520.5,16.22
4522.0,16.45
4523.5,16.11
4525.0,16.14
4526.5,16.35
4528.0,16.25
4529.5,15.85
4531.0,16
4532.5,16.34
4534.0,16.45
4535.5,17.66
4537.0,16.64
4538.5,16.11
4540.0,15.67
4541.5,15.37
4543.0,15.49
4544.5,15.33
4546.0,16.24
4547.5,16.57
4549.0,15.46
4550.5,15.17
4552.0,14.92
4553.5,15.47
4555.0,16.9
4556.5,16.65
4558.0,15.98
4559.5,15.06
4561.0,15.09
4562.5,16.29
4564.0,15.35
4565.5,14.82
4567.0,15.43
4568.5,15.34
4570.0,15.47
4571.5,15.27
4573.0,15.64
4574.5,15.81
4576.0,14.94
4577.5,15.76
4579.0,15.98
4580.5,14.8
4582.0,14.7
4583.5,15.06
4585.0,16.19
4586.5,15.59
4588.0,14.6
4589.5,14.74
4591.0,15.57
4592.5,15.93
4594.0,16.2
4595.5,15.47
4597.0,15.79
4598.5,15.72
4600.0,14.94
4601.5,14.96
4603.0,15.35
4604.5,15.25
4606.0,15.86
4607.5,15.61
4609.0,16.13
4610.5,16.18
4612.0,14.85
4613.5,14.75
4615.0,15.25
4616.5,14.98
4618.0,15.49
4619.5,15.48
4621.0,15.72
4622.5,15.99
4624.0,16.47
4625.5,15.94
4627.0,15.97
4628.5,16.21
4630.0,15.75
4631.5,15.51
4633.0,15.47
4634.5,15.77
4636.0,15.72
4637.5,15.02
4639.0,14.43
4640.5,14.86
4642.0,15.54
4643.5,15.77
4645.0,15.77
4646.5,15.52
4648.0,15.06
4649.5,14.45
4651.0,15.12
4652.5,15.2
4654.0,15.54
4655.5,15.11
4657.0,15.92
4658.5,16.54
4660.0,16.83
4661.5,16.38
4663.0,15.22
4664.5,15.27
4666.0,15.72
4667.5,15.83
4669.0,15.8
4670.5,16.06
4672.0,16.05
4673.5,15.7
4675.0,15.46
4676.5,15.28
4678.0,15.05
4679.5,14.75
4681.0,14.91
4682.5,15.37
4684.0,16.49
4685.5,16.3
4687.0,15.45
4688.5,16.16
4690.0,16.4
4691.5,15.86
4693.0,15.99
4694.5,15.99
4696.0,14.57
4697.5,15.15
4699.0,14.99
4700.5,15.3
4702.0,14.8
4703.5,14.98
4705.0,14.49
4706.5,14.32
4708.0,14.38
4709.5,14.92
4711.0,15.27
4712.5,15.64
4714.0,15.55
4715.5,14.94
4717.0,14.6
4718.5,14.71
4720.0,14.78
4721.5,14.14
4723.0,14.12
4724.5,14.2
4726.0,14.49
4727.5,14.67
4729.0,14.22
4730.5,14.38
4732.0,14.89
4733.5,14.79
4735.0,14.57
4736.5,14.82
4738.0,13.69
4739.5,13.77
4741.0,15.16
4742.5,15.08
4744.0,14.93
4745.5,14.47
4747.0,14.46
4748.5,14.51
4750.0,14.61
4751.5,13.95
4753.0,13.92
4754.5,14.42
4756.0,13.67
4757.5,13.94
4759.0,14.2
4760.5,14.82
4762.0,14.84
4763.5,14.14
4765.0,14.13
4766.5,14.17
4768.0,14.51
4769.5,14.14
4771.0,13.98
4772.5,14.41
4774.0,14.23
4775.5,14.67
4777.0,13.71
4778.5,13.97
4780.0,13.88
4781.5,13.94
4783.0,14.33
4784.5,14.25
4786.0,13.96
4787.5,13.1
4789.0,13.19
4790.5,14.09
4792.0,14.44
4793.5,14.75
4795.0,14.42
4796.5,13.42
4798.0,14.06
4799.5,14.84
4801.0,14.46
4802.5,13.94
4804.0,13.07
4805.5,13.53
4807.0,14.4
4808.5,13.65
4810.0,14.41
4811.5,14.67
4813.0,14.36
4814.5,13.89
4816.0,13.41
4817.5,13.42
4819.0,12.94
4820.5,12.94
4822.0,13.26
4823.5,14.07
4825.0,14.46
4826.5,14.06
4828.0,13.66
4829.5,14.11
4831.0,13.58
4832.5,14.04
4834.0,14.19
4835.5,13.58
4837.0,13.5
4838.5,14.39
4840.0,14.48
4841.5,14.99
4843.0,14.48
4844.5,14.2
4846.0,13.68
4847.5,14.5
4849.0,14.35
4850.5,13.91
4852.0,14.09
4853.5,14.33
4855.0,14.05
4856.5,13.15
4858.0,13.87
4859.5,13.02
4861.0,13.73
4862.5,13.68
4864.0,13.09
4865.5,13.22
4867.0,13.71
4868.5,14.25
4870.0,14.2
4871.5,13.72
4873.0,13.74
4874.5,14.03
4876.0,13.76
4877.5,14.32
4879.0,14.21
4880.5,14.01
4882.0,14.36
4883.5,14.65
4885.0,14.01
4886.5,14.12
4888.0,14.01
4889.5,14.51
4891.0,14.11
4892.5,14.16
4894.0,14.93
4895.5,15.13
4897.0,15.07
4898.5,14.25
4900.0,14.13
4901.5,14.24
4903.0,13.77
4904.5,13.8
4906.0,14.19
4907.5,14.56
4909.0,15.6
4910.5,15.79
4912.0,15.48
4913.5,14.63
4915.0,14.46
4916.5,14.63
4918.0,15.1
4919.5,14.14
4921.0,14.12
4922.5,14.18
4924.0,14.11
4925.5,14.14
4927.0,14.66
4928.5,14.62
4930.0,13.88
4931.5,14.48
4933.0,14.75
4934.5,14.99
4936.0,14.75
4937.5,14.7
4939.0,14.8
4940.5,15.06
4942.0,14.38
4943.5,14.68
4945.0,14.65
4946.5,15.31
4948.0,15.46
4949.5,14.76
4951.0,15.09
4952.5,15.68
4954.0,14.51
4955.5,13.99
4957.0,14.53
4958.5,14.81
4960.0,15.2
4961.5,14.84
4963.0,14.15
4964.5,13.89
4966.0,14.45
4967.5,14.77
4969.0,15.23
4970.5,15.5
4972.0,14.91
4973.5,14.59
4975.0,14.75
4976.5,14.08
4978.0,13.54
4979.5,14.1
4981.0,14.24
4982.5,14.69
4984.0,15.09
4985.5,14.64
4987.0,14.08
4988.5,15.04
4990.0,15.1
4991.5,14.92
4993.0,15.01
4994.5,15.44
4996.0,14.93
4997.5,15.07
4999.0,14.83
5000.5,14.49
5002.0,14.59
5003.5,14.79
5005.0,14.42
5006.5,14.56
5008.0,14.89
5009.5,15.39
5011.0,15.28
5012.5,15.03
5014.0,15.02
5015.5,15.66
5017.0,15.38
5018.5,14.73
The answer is 0.08 mag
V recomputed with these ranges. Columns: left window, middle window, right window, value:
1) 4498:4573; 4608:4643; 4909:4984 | 0.01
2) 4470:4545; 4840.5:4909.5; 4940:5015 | 0.08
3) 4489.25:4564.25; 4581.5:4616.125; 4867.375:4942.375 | 0.04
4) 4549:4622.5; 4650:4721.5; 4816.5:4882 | -0.04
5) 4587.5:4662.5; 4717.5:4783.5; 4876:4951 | 0.06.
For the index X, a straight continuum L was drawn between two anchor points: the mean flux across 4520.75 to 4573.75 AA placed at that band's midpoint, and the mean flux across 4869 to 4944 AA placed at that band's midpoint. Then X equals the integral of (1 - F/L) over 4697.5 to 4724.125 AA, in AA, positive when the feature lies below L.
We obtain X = 0.7 AA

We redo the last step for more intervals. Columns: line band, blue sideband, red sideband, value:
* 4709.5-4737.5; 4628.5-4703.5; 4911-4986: 1.2 AA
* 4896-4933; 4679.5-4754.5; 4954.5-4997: 0.5 AA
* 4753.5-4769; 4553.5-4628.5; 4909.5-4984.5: 0.9 AA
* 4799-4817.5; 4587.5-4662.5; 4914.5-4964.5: 1.2 AA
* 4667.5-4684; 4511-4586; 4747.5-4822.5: -0.7 AA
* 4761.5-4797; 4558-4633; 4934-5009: 2.4 AA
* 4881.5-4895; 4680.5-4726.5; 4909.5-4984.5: 0.4 AA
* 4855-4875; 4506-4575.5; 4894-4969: 1.6 AA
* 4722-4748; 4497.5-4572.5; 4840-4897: 0.6 AA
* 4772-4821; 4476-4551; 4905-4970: 4.5 AA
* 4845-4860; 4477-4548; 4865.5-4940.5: 0.8 AA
